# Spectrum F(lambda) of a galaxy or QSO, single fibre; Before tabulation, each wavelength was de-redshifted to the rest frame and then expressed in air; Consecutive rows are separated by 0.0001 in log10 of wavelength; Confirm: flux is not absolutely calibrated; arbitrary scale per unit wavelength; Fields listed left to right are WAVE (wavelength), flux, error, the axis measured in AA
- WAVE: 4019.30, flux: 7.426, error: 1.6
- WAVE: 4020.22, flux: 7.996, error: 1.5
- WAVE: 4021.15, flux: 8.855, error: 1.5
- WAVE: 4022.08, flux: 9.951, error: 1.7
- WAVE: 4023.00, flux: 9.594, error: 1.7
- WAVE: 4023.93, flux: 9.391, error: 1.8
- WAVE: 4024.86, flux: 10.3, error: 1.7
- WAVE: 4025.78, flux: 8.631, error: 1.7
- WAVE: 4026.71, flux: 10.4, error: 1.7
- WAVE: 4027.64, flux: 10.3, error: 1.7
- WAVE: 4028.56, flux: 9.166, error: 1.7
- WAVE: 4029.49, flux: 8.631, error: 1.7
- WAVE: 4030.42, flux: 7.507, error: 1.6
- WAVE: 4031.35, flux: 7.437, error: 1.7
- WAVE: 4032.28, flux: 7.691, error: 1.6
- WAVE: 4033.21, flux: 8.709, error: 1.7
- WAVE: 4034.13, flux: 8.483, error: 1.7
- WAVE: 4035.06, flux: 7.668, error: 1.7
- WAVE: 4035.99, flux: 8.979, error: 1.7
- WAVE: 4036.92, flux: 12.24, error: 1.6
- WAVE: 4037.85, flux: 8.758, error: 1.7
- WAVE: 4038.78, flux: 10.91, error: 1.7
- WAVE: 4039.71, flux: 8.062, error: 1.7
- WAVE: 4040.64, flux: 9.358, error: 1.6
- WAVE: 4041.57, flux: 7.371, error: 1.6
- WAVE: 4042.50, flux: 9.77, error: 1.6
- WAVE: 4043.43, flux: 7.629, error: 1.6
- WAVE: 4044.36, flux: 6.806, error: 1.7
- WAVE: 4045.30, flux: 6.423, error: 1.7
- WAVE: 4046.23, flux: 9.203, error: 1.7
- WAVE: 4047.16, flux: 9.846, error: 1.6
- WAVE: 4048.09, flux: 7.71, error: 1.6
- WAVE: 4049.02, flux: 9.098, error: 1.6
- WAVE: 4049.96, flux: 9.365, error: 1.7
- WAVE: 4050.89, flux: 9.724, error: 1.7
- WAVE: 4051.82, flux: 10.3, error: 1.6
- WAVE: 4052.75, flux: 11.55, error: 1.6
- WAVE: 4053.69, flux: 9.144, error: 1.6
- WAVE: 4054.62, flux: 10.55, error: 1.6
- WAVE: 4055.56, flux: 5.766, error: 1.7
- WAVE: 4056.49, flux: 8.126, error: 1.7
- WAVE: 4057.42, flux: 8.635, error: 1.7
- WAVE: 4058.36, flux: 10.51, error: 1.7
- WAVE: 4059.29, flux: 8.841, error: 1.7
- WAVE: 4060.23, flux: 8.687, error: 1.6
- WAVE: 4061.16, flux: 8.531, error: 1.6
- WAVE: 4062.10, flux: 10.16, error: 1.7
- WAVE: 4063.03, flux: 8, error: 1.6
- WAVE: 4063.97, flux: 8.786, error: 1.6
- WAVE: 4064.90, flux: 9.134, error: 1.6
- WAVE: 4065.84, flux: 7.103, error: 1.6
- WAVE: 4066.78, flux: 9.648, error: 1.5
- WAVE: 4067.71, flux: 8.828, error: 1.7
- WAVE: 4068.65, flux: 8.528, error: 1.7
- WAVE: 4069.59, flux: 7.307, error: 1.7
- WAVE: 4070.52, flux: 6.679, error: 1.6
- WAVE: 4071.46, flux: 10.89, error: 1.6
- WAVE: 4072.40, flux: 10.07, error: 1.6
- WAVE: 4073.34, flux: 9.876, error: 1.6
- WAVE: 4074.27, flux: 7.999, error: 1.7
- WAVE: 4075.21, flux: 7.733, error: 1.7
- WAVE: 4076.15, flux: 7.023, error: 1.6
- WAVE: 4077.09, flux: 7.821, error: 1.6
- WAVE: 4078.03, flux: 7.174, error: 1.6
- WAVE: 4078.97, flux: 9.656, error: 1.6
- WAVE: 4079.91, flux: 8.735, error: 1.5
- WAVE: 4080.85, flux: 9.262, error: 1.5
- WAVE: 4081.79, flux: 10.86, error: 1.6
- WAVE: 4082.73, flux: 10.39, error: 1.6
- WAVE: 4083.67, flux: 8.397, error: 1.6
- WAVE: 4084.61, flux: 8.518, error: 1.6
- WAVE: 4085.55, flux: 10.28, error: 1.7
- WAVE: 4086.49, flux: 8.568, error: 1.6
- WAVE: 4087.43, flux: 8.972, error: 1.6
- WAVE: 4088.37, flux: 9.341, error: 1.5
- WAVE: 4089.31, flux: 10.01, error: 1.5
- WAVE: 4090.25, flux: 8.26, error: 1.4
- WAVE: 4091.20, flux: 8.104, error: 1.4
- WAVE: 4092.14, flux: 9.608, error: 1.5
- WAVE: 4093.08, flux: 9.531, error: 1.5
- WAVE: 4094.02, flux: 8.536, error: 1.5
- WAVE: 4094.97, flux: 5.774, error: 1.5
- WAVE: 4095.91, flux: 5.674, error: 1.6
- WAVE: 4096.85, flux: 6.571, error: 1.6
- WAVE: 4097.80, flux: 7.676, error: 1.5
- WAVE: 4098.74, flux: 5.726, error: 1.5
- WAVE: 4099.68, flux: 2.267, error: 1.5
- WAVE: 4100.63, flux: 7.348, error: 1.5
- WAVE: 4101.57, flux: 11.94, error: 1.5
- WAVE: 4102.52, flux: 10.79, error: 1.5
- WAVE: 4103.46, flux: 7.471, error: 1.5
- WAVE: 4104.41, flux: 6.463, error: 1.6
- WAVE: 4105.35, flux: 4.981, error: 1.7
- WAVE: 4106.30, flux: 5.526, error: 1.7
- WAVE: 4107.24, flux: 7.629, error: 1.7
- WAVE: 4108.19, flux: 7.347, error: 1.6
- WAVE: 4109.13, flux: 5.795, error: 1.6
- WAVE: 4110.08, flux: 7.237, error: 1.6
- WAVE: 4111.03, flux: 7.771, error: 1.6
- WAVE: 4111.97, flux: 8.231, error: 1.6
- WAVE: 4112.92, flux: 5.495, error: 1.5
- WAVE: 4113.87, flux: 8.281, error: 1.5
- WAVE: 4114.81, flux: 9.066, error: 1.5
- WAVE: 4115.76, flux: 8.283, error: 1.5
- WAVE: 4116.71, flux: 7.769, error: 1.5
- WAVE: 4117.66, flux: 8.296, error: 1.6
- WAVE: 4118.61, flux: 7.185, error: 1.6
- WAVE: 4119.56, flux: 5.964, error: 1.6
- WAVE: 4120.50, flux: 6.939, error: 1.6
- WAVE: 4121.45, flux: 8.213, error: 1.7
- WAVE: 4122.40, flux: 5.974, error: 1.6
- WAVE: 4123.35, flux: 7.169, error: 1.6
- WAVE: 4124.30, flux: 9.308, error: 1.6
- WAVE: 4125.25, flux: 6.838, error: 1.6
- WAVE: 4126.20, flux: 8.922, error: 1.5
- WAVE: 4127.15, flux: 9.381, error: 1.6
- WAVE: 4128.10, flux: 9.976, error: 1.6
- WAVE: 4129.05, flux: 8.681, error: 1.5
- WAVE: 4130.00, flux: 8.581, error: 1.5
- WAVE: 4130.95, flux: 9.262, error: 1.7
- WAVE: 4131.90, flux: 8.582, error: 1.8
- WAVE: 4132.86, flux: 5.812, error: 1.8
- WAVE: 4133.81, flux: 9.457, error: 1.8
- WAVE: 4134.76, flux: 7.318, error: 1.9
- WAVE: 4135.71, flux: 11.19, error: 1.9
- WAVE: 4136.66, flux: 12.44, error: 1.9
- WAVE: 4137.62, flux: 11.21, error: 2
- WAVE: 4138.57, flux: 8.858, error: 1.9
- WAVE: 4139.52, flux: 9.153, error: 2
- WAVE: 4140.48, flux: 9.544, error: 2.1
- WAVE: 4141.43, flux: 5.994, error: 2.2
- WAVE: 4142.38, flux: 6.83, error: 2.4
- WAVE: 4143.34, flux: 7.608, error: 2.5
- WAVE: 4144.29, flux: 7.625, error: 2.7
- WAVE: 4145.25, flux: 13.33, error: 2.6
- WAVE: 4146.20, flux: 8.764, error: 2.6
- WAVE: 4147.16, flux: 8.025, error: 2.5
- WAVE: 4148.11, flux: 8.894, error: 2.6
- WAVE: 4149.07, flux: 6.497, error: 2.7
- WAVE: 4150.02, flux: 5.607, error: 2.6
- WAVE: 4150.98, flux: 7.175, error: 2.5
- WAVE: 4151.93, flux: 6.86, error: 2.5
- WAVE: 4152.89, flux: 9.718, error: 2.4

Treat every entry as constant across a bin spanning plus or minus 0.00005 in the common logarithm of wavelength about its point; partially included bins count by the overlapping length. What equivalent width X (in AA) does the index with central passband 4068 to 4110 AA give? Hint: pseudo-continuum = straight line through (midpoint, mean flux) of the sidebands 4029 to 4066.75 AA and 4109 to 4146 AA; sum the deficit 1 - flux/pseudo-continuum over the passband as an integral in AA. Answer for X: 2.2 AA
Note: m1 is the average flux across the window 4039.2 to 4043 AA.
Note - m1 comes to 8.66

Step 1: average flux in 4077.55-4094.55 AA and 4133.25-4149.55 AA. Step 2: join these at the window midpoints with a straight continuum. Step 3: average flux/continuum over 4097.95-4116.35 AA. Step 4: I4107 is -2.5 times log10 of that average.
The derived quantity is 0.240 mag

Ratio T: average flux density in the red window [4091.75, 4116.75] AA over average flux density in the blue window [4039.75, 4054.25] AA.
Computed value 0.83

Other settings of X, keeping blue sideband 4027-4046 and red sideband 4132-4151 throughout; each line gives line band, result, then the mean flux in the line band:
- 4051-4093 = -1.6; 8.93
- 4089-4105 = 1.7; 7.7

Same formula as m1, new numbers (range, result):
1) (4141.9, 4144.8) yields 7.4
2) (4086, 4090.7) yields 9.05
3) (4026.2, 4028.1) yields 10.3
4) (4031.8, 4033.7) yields 8.22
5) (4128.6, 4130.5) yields 8.65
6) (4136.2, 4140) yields 10.4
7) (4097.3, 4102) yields 6.94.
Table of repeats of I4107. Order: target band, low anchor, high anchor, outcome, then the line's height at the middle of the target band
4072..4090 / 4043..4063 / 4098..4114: -0.14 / 7.91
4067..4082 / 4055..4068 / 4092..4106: -0.06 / 8.17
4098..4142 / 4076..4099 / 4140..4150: 0.05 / 8.31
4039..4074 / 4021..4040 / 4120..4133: 0.01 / 8.88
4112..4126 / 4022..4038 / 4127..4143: 0.19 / 8.96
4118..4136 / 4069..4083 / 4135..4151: 0.08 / 8.76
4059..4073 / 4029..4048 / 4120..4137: -0.03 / 8.55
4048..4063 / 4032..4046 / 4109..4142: -0.08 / 8.54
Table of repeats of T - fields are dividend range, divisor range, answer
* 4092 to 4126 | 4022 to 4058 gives 0.82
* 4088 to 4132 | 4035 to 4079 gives 0.88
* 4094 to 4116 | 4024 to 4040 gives 0.79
